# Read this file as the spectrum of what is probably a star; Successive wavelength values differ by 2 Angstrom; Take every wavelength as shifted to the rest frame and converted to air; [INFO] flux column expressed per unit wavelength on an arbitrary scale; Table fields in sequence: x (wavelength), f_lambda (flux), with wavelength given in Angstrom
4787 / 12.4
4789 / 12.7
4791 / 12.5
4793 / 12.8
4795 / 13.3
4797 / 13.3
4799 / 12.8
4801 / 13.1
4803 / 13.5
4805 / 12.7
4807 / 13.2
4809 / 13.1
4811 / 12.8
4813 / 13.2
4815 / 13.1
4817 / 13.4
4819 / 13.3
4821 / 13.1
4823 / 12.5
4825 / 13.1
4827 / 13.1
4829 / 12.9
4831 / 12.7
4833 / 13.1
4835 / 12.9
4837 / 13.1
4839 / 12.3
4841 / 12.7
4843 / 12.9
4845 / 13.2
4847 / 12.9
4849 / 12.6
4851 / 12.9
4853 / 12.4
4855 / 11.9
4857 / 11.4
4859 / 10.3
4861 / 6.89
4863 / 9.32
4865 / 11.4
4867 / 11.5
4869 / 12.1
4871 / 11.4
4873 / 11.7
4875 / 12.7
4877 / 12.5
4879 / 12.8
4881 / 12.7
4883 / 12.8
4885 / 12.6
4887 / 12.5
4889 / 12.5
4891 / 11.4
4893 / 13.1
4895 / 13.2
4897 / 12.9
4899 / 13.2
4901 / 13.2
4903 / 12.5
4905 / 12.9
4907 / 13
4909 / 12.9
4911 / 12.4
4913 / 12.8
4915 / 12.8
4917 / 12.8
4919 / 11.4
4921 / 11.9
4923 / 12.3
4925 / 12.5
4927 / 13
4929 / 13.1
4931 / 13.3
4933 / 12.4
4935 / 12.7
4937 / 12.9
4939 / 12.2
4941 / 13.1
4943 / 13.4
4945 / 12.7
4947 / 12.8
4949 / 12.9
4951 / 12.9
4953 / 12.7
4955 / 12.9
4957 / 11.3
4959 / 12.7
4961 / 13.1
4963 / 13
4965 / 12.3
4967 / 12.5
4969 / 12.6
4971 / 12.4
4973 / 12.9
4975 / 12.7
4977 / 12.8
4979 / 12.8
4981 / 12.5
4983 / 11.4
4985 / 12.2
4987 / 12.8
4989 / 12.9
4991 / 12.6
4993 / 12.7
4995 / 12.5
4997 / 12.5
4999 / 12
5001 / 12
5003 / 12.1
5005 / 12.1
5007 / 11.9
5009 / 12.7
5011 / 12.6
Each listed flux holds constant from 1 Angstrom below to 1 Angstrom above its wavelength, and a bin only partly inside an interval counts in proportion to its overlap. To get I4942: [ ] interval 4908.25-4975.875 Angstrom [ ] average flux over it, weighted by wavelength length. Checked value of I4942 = 12.7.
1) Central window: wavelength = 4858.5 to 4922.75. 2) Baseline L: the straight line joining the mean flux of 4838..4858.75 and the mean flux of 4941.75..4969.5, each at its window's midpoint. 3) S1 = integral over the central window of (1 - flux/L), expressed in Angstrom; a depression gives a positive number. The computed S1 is 2.06 Angstrom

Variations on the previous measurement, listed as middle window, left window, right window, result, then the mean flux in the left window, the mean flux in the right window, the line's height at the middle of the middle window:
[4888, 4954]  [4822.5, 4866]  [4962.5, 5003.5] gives -2.2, 12.1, 12.5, 12.3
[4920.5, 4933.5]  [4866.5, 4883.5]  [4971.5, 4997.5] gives -0.3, 12.2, 12.6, 12.4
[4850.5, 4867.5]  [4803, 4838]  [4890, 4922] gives 2.7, 13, 12.7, 12.9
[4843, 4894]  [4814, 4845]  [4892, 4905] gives 4.2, 13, 13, 13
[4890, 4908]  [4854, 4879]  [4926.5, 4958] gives -1.5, 11.2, 12.8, 11.8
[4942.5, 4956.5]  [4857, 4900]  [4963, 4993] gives -0.5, 11.9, 12.6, 12.4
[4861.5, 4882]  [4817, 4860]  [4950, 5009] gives 1.5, 12.7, 12.5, 12.6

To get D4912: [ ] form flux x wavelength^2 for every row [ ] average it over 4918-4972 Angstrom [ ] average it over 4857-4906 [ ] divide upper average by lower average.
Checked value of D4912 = 1.08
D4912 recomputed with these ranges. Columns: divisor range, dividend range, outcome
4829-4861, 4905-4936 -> 1.06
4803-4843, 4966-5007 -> 1.02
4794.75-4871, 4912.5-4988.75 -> 1.06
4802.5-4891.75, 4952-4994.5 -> 1.07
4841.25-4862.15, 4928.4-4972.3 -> 1.13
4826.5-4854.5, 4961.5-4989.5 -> 1.04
